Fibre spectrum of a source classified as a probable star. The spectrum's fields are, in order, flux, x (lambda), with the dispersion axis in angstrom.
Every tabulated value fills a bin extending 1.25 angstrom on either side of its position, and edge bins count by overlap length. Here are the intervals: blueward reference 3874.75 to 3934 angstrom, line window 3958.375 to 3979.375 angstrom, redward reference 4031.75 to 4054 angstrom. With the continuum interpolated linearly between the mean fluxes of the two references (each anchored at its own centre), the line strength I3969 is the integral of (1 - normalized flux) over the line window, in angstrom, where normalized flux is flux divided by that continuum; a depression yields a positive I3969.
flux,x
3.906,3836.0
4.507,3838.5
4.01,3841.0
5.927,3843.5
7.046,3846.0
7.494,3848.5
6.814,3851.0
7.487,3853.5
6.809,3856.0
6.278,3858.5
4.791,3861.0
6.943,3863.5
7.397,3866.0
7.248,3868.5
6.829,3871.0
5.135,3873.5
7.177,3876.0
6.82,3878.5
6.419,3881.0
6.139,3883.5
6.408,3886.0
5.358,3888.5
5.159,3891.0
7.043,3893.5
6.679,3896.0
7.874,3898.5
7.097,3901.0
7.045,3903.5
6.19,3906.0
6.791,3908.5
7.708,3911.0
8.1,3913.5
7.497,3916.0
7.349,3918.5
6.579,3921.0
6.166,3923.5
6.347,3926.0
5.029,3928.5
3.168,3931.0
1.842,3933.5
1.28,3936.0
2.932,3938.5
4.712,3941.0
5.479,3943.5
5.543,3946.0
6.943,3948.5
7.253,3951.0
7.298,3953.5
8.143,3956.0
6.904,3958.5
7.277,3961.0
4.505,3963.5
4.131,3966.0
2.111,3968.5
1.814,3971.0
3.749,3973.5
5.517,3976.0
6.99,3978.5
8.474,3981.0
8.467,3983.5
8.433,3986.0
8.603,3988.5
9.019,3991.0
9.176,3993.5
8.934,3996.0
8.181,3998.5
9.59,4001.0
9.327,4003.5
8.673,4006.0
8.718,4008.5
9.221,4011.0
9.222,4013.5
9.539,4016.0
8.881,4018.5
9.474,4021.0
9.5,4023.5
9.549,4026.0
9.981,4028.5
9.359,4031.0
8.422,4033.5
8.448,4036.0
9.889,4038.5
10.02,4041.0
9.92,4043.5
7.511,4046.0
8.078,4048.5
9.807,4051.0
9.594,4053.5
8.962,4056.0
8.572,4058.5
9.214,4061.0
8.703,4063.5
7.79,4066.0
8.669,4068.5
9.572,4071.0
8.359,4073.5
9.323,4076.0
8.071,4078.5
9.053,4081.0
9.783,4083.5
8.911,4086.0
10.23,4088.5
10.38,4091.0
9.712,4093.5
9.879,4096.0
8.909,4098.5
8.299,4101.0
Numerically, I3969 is 8.3 angstrom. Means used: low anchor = 6.39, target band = 4.62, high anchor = 9.07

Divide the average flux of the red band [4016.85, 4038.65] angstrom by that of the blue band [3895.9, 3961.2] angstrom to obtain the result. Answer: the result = 1.5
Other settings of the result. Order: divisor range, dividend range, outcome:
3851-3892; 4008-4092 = 1.42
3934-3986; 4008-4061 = 1.67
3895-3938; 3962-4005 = 1.15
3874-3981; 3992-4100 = 1.56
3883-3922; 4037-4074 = 1.32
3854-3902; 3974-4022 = 1.32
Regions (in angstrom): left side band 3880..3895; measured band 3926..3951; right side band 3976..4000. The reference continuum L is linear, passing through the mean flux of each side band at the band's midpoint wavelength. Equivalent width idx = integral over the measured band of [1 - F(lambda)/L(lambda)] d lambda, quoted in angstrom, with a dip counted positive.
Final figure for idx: 9.9 angstrom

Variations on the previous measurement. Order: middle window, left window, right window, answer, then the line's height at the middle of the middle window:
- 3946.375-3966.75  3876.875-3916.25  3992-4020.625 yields 3.63 angstrom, 8.01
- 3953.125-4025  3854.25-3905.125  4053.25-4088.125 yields 3.15 angstrom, 7.9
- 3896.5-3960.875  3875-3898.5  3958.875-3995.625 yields 3.29 angstrom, 6.41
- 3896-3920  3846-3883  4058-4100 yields -0.23 angstrom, 7.18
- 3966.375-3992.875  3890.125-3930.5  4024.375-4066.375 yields 5.56 angstrom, 7.94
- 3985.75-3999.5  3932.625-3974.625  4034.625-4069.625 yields -4.88 angstrom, 6.47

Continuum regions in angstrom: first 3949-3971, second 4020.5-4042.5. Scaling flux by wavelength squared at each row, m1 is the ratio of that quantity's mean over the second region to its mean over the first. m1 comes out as 1.70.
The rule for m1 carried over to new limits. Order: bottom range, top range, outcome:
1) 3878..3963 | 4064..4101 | 1.62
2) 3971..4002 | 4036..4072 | 1.21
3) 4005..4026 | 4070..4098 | 1.06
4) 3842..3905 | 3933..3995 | 0.94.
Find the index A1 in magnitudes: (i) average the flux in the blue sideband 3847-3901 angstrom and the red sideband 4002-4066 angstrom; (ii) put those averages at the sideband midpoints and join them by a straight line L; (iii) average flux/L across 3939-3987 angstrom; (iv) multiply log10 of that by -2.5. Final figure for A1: 0.33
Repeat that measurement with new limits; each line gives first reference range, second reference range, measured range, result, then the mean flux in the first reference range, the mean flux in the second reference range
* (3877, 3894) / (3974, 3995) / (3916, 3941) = 0.419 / 6.17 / 7.94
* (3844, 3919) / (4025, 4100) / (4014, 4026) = -0.093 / 6.76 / 9.15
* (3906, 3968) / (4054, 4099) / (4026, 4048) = -0.127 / 5.75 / 9.13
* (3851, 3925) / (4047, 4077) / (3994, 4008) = -0.106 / 6.71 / 8.87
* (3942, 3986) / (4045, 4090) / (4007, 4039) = -0.204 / 5.98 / 8.92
